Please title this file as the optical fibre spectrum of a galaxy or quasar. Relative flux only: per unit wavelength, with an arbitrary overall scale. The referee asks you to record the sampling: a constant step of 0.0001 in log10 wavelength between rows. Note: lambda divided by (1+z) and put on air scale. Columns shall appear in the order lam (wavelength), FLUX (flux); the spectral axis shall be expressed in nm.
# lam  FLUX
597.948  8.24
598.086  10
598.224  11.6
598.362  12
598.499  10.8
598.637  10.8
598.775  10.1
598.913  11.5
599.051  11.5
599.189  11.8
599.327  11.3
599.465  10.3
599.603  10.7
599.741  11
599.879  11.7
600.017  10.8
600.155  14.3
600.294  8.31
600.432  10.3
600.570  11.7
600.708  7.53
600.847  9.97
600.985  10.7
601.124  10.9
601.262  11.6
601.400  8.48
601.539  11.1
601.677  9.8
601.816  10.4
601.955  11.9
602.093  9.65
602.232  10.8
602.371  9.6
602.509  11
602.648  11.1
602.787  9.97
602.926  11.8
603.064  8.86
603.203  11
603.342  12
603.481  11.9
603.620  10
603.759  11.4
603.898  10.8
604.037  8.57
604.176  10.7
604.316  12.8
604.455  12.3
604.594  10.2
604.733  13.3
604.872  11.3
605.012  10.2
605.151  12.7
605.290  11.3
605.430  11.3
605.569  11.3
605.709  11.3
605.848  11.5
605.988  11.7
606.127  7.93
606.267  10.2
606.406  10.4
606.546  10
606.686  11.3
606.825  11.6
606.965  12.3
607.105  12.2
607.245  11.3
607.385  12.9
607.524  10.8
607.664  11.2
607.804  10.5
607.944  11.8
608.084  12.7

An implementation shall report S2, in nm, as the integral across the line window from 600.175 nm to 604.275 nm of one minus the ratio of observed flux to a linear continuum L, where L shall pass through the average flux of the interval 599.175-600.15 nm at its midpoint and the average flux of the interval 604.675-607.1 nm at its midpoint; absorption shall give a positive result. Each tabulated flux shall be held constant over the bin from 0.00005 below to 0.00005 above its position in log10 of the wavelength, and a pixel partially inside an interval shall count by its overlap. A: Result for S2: 0.27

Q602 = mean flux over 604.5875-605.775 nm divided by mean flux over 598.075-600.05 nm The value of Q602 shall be 1.0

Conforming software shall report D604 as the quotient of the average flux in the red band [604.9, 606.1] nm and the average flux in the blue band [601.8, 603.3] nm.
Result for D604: 1.07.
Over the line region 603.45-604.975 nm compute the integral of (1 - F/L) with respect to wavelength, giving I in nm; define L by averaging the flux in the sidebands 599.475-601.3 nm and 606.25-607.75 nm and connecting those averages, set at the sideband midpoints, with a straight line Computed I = -0.014 nm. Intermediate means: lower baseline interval 10.7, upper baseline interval 11.3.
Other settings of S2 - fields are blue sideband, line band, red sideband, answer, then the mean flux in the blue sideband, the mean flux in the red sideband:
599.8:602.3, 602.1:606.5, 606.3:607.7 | 0.033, 10.6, 11.4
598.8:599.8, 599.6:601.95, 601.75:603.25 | 0.060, 11.1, 10.5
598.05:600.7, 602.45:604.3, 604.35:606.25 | 0.069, 11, 11.3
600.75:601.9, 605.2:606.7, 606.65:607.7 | 0.089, 10.3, 11.7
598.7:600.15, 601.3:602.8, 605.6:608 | 0.106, 11.2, 11.1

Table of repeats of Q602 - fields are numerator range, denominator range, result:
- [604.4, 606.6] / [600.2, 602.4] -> 1.08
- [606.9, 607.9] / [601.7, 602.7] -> 1.10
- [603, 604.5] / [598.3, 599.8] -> 0.99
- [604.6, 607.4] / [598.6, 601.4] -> 1.04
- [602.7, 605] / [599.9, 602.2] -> 1.05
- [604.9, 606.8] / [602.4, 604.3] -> 1.01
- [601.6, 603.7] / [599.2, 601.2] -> 0.99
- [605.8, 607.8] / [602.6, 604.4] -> 1.02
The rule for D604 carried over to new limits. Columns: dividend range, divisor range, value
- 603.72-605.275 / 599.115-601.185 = 1.05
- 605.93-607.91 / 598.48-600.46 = 1.00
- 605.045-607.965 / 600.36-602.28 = 1.08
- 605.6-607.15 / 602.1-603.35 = 1.04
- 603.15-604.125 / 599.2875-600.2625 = 0.95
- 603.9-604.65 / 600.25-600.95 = 1.13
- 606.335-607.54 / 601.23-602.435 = 1.11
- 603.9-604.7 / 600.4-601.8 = 1.08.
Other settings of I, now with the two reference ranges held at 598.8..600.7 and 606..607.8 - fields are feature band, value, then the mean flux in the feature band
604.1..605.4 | -0.070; 11.6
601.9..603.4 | 0.047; 10.7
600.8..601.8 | 0.059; 10.4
